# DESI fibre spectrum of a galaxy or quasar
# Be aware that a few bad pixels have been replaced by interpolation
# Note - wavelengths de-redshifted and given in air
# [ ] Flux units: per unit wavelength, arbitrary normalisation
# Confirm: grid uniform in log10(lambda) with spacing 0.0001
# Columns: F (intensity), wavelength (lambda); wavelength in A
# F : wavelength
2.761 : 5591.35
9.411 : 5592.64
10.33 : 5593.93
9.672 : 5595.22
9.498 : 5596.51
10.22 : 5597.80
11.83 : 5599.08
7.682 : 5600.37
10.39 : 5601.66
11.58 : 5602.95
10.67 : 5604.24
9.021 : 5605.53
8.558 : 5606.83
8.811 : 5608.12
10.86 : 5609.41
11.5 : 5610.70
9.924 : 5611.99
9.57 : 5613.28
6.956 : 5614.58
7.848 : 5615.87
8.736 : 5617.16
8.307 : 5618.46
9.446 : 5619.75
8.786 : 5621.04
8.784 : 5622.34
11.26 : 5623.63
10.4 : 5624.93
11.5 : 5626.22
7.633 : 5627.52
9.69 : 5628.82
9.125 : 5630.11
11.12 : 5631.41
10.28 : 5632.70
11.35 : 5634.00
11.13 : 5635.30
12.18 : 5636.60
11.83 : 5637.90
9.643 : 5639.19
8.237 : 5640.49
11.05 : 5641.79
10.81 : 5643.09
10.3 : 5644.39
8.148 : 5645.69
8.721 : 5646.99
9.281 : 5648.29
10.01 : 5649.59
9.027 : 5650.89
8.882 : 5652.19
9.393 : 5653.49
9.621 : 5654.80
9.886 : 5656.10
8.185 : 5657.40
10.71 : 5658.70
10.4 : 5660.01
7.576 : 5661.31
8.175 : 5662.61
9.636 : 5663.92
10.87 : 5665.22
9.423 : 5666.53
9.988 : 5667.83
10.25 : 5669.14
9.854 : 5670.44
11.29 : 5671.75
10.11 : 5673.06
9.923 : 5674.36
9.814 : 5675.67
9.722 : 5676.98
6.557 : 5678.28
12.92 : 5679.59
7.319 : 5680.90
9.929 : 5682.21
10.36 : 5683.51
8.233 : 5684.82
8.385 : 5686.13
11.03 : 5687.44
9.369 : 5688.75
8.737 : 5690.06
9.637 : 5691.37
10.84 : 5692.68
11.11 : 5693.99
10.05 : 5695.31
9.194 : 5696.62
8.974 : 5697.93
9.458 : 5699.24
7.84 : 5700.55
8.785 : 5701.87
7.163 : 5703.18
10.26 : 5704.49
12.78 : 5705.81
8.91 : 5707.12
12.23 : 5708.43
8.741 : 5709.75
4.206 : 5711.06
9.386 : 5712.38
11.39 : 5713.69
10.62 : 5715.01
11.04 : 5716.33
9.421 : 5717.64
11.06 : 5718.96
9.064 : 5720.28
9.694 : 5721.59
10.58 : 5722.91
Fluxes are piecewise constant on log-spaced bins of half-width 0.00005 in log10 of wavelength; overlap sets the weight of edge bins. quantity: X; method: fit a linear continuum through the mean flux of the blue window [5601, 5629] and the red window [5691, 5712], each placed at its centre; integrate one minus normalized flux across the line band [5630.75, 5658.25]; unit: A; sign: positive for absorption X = -1.4 A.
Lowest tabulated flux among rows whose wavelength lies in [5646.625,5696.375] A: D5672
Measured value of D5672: 6.557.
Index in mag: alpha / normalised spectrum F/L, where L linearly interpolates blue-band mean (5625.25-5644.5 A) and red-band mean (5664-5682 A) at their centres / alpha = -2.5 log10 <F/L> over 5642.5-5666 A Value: 0.08 mag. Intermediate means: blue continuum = 10.4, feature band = 9.42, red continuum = 9.84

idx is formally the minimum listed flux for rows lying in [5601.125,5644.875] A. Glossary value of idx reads 6.956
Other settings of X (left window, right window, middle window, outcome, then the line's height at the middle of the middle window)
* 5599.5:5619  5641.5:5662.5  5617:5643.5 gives -1.9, 9.42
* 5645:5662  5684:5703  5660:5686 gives -0.8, 9.28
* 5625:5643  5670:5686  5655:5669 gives 0.5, 9.9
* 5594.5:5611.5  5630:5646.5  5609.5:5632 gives 1.6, 10.2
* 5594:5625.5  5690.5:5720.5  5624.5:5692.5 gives -0.9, 9.63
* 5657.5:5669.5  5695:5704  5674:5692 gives -0.5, 9.14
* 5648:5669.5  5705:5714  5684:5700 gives 0.0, 9.56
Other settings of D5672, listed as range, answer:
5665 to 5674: 9.423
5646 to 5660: 8.185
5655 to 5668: 7.576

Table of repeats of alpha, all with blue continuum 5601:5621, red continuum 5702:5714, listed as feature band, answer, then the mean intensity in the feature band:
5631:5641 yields -0.14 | 10.8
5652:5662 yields 0.01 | 9.35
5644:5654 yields 0.03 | 9.19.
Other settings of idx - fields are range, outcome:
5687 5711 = 7.163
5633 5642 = 8.237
